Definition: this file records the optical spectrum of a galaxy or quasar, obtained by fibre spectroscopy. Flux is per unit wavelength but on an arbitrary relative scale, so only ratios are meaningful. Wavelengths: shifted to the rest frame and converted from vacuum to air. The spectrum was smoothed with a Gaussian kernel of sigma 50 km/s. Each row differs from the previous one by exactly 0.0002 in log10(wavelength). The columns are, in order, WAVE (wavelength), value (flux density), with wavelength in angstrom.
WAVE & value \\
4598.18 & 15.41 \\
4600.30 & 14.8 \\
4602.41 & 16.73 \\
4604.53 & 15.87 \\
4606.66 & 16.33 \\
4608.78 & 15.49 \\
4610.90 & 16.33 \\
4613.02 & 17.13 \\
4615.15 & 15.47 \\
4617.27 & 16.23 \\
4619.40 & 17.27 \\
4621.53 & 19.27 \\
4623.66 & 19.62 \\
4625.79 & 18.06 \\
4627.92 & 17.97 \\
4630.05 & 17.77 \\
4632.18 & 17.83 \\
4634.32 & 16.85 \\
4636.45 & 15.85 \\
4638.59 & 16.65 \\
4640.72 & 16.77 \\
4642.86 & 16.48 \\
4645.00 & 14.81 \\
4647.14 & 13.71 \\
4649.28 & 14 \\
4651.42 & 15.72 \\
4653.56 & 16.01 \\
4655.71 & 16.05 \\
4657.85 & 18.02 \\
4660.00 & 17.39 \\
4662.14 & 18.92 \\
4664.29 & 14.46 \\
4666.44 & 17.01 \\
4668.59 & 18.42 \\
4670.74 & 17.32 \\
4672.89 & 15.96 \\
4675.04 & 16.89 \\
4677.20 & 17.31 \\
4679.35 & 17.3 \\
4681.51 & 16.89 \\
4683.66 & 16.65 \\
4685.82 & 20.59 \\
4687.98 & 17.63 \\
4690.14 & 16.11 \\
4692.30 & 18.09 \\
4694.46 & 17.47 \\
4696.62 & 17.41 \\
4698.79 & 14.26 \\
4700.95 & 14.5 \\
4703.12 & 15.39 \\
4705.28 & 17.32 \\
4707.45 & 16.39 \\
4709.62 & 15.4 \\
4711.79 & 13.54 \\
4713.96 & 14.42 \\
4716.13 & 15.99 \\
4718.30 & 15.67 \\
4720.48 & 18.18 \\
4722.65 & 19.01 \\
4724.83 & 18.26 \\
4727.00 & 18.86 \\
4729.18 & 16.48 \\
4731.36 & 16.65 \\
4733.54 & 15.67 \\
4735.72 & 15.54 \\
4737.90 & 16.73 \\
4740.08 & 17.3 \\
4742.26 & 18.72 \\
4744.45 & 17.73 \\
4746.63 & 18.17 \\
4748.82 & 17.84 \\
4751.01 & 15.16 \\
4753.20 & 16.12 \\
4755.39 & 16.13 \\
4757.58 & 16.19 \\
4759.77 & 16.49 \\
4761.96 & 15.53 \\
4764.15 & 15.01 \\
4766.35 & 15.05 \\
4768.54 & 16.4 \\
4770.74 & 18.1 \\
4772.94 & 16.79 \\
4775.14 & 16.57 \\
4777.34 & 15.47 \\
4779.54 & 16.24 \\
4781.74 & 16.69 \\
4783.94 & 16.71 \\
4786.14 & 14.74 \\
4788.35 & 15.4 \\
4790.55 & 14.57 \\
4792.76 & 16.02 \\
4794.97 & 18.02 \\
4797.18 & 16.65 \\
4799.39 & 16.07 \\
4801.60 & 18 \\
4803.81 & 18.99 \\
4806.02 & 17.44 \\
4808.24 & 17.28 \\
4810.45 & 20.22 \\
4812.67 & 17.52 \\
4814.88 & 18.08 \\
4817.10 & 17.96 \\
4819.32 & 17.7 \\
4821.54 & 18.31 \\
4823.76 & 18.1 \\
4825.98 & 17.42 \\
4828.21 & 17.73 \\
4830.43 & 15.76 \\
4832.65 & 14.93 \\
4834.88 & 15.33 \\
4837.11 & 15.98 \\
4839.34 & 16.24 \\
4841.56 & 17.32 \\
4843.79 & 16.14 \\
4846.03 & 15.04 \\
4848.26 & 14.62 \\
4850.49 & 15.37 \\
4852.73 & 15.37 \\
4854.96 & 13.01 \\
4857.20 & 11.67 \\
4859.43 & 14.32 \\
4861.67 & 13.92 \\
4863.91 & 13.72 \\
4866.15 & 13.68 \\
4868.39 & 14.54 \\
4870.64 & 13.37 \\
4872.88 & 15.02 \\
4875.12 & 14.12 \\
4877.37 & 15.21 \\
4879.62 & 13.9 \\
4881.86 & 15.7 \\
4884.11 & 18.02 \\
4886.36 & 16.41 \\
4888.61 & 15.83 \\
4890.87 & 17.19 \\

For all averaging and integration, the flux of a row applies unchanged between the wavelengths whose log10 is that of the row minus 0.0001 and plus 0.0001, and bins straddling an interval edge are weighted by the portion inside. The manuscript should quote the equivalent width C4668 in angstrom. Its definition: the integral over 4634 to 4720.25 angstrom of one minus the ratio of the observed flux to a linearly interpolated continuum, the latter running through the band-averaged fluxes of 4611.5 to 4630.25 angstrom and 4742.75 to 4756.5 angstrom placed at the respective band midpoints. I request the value 4.5 angstrom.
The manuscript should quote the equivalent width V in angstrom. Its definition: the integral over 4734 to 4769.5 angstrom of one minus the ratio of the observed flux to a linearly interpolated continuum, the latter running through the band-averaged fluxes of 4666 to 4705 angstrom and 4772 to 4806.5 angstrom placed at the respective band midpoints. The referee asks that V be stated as 0.4 angstrom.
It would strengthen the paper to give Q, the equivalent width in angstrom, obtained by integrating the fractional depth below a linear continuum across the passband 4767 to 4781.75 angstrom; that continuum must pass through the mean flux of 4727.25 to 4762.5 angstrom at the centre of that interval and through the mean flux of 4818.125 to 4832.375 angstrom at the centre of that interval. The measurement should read 0.3 angstrom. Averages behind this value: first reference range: 16.7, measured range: 16.6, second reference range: 17.4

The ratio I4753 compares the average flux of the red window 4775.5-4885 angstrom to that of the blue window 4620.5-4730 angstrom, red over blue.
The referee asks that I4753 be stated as 0.95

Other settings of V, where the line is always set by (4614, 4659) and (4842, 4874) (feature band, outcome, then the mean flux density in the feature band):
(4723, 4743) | -1.9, 17.2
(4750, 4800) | -2.9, 16.1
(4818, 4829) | -2.4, 17.8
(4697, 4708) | 0.2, 15.6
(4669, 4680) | -0.5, 17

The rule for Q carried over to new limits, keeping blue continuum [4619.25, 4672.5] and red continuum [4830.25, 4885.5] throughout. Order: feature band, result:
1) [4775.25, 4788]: -0.3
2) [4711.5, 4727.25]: -0.6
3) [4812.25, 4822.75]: -1.8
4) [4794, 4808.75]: -2.0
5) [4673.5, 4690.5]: -0.9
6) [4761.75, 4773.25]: -0.3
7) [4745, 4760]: -0.7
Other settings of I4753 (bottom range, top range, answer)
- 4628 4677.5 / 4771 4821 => 1.03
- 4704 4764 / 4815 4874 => 0.93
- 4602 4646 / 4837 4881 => 0.86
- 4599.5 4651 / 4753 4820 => 1.01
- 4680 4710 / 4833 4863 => 0.89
